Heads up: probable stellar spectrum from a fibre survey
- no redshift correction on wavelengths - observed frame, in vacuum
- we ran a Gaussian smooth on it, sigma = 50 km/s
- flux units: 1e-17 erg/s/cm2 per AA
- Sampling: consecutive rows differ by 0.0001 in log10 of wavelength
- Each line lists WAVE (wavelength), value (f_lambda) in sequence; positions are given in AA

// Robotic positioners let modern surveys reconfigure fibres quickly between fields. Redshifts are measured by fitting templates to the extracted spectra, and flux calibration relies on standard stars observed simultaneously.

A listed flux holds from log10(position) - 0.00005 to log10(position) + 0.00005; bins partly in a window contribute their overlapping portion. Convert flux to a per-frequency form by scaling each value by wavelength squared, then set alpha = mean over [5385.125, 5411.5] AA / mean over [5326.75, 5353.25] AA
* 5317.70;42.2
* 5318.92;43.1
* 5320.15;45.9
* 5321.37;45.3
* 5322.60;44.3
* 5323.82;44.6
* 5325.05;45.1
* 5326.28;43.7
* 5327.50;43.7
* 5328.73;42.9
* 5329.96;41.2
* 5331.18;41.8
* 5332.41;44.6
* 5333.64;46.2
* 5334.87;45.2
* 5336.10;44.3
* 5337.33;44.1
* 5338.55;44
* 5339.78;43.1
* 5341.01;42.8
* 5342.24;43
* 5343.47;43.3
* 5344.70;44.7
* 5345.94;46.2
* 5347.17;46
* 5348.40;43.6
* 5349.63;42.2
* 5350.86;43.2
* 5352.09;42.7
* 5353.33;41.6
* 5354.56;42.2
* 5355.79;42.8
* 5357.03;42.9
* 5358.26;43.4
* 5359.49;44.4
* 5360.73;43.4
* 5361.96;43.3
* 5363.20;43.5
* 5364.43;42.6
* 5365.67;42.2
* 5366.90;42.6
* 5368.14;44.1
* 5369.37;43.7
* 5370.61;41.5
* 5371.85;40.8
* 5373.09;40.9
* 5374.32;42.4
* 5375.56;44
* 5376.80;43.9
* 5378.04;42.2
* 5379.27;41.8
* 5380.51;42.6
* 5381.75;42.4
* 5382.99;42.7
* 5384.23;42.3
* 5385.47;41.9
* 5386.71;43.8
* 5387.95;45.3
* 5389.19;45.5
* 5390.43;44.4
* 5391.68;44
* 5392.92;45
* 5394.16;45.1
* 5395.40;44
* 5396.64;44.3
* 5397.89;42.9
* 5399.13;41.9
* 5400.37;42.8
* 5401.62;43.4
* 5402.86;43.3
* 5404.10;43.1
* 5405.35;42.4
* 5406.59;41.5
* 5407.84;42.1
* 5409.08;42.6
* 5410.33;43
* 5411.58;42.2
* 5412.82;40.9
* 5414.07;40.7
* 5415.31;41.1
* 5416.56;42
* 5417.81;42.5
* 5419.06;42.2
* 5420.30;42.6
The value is 1.02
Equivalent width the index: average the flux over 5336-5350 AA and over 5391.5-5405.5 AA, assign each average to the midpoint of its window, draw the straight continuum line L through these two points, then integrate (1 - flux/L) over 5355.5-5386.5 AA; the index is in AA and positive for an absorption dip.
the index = 0.7 AA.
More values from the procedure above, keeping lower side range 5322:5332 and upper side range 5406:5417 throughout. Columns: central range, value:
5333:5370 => -0.5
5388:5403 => -0.7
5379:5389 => -0.2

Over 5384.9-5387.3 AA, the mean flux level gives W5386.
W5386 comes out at 42.9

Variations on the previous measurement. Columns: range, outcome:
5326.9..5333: 42.8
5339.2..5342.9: 43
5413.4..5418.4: 41.5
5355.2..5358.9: 43.1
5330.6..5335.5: 44.4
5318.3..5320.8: 44.6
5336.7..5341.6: 43.6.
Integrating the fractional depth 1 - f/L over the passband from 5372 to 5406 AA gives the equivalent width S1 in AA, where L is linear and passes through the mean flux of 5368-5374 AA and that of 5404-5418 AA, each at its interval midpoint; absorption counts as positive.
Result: -1.0 AA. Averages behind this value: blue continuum 42.1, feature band 43.2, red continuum 41.9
